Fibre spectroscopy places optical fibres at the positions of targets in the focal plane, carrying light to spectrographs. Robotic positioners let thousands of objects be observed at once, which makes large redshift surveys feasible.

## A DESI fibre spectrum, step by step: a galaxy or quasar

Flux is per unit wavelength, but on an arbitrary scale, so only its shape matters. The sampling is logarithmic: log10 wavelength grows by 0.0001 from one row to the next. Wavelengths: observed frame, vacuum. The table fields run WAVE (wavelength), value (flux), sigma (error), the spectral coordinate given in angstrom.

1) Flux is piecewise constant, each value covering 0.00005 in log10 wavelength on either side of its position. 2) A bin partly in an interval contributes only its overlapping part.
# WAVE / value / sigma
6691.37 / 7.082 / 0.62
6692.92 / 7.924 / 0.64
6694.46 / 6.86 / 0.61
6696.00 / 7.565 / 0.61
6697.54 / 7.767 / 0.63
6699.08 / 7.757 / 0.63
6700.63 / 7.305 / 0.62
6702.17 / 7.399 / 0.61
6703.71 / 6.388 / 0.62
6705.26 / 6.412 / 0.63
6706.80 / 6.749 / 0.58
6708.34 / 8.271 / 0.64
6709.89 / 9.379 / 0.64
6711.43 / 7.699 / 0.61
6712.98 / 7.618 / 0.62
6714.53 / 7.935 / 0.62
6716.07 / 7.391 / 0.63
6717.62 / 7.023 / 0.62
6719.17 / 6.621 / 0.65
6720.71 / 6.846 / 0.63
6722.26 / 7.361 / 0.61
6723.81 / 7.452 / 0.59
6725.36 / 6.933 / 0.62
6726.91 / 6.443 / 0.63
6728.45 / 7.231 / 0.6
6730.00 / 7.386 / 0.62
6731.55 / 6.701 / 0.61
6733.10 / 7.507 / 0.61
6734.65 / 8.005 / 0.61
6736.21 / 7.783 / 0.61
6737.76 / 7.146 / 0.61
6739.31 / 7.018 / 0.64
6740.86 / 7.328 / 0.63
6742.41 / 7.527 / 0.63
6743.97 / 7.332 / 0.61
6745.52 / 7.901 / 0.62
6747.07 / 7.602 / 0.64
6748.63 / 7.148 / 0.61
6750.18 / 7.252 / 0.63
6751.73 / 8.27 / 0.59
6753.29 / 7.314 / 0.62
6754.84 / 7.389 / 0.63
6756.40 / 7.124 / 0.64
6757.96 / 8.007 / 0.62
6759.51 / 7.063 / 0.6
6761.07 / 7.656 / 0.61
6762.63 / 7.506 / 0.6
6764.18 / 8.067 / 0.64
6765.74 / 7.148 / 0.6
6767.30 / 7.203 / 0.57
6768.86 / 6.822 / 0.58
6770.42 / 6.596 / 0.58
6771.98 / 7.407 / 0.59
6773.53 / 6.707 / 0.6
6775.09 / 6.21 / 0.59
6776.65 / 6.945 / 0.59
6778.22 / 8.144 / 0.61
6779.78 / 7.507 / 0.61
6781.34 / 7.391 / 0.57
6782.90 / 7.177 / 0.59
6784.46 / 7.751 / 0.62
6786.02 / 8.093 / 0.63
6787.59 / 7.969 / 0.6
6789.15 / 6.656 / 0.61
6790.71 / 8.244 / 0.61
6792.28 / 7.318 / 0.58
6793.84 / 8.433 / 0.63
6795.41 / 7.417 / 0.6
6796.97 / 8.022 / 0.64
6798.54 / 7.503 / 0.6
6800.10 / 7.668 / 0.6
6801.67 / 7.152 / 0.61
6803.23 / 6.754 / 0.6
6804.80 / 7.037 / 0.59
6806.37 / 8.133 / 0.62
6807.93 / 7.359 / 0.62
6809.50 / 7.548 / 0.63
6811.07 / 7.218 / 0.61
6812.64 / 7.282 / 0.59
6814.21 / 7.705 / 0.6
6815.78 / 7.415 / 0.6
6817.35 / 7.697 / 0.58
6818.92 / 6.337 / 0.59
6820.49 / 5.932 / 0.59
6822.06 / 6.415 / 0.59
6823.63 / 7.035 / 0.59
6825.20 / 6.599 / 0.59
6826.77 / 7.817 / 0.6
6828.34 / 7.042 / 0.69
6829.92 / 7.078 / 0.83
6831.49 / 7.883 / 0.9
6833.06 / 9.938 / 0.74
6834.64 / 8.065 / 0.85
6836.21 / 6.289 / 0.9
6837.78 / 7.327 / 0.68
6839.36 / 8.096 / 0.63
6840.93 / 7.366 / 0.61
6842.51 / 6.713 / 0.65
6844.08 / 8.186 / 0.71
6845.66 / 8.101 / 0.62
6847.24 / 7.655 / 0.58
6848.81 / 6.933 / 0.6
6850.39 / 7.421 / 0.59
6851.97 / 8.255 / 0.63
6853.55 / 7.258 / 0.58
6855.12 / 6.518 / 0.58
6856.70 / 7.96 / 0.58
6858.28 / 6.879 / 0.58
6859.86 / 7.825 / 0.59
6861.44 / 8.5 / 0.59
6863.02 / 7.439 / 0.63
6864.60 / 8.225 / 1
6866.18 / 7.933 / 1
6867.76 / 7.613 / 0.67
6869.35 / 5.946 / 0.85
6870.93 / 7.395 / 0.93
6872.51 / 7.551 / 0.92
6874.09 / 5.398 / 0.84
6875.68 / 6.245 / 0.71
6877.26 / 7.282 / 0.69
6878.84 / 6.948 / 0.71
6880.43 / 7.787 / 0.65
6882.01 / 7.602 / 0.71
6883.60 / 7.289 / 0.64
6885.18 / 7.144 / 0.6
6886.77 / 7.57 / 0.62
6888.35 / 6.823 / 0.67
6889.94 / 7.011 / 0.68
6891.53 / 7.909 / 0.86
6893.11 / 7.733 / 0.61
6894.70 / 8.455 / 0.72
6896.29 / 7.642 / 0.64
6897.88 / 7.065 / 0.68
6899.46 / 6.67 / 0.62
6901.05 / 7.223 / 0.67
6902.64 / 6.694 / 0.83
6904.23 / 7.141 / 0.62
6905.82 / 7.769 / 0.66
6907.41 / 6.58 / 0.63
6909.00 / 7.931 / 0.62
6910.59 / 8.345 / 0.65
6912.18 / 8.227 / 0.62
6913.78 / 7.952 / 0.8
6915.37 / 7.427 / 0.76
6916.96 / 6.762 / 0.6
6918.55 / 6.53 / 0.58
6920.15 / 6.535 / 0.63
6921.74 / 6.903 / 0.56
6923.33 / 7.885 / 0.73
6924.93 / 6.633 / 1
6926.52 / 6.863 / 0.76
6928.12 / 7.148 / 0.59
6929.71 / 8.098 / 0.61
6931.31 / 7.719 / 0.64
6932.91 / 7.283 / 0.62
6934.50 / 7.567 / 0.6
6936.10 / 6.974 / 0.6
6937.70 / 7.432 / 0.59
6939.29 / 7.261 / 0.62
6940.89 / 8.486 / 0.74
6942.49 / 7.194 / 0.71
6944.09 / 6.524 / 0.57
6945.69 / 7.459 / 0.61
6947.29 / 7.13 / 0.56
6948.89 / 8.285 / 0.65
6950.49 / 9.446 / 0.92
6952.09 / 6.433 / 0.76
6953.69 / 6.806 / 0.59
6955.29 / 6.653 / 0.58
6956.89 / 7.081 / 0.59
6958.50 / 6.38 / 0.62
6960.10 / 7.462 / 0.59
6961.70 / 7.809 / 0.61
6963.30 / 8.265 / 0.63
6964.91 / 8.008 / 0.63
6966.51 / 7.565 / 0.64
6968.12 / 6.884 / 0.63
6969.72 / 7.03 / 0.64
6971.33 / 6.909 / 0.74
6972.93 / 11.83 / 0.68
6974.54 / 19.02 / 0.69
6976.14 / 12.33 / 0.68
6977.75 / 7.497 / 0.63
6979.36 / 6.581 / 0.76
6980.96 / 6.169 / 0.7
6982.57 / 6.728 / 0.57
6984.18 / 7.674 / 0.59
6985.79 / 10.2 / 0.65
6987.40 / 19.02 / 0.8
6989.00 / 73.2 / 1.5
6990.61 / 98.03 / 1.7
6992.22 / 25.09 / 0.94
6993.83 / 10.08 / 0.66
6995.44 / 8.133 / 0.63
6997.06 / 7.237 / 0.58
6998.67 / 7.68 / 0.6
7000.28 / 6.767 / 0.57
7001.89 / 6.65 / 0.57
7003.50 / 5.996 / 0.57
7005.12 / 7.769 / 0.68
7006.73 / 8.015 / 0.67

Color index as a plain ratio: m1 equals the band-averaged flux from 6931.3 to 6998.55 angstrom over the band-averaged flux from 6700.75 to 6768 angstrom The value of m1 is 1.7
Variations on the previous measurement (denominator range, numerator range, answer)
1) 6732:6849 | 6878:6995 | 1.38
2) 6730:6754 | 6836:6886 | 0.99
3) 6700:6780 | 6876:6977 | 1.05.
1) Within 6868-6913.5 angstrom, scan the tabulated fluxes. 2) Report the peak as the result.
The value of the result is 8.455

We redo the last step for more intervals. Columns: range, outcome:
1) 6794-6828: 8.133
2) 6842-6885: 8.5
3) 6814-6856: 9.938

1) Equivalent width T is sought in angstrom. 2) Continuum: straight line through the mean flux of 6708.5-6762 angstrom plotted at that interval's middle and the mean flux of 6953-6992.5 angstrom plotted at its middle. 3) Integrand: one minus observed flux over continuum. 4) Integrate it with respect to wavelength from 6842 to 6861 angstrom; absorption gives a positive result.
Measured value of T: 6.5 angstrom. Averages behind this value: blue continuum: 7.43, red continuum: 15.5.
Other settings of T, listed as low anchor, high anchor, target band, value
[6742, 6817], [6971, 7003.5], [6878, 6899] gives 8.8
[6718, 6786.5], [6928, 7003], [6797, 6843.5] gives 7.6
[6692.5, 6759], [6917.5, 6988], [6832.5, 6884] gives 2.2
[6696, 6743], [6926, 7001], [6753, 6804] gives 6.3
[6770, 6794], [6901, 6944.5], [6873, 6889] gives 0.7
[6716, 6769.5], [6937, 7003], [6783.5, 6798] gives 1.1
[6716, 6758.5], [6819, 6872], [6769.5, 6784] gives 0.4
